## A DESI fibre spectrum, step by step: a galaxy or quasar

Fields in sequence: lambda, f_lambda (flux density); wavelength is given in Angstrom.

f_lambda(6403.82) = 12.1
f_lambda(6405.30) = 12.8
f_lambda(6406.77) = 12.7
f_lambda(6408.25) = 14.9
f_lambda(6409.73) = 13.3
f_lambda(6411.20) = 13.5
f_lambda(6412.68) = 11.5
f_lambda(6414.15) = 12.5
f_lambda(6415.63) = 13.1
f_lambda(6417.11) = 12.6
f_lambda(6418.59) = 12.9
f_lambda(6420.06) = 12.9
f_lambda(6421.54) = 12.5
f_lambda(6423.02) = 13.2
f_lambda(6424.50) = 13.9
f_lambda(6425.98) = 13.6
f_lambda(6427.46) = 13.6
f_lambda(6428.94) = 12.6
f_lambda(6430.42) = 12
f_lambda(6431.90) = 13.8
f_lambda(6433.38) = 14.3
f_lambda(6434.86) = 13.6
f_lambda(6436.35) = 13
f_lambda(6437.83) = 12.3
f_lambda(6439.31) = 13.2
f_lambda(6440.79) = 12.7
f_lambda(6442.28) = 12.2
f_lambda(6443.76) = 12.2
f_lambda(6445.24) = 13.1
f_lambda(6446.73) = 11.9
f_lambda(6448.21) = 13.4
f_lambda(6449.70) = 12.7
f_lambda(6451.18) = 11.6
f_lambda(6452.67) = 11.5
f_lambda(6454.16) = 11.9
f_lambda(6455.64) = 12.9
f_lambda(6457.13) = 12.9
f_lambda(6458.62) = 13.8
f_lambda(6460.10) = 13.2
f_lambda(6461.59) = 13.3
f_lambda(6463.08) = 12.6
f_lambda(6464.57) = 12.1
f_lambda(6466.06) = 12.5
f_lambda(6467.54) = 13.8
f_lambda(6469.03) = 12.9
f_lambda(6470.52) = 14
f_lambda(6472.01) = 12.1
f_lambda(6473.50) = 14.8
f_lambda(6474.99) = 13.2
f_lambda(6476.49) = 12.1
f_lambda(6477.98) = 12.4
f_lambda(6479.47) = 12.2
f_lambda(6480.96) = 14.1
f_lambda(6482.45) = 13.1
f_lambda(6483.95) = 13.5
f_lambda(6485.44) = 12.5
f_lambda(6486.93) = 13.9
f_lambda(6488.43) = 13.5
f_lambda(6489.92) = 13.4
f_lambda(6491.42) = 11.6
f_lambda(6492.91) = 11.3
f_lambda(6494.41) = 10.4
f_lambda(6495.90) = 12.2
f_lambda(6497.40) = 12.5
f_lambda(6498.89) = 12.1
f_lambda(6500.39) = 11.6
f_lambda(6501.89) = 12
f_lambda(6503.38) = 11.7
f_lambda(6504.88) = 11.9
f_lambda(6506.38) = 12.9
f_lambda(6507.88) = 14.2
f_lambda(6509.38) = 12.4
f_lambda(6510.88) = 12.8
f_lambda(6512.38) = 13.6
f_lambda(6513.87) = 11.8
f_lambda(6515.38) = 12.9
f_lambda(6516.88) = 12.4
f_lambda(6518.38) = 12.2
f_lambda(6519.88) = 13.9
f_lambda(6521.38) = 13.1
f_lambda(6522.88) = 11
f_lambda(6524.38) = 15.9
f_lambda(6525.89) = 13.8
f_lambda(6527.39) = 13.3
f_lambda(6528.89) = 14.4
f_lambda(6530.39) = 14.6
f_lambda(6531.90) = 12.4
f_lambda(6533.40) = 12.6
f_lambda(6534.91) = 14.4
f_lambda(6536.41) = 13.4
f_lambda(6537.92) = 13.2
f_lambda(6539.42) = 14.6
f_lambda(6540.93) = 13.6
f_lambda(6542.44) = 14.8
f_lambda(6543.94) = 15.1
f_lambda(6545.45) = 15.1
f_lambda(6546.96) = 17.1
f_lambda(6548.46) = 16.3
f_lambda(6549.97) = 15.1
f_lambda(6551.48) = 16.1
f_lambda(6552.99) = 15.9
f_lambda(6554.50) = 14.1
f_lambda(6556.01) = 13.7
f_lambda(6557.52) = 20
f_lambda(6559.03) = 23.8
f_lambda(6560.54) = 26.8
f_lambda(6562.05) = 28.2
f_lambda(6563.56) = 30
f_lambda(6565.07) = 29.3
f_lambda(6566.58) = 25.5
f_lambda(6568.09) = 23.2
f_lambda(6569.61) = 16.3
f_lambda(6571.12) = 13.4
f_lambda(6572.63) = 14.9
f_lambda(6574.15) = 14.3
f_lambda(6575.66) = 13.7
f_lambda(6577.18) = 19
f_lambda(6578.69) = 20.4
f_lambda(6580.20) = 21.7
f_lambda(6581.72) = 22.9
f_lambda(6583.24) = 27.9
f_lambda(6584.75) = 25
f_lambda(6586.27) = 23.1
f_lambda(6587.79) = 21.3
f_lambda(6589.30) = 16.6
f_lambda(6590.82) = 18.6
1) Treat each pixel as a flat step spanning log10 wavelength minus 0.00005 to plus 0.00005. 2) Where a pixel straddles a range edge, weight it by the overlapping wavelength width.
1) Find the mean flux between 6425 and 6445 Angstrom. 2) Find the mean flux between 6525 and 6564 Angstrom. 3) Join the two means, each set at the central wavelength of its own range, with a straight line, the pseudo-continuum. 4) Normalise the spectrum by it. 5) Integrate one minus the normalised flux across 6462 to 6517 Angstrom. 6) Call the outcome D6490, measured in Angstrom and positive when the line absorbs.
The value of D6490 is 7.7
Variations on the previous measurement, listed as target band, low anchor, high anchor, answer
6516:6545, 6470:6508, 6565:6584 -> 4.5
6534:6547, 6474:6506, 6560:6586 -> 2.7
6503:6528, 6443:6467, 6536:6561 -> 3.4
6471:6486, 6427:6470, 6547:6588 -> 1.7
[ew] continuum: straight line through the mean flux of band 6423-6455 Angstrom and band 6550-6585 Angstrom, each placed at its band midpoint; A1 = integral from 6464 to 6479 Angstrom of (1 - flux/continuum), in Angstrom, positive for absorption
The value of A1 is 1.8 Angstrom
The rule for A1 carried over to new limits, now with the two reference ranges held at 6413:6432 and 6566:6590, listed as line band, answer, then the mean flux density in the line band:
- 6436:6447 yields 1.0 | 12.6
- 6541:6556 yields 2.6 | 15.3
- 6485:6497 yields 2.7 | 12.3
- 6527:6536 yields 2.1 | 13.6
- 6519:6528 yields 2.1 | 13.5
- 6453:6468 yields 1.9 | 12.8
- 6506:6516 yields 2.3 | 12.9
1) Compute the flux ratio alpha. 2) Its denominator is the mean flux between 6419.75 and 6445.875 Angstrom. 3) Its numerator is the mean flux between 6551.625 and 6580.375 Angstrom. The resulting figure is 1.54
